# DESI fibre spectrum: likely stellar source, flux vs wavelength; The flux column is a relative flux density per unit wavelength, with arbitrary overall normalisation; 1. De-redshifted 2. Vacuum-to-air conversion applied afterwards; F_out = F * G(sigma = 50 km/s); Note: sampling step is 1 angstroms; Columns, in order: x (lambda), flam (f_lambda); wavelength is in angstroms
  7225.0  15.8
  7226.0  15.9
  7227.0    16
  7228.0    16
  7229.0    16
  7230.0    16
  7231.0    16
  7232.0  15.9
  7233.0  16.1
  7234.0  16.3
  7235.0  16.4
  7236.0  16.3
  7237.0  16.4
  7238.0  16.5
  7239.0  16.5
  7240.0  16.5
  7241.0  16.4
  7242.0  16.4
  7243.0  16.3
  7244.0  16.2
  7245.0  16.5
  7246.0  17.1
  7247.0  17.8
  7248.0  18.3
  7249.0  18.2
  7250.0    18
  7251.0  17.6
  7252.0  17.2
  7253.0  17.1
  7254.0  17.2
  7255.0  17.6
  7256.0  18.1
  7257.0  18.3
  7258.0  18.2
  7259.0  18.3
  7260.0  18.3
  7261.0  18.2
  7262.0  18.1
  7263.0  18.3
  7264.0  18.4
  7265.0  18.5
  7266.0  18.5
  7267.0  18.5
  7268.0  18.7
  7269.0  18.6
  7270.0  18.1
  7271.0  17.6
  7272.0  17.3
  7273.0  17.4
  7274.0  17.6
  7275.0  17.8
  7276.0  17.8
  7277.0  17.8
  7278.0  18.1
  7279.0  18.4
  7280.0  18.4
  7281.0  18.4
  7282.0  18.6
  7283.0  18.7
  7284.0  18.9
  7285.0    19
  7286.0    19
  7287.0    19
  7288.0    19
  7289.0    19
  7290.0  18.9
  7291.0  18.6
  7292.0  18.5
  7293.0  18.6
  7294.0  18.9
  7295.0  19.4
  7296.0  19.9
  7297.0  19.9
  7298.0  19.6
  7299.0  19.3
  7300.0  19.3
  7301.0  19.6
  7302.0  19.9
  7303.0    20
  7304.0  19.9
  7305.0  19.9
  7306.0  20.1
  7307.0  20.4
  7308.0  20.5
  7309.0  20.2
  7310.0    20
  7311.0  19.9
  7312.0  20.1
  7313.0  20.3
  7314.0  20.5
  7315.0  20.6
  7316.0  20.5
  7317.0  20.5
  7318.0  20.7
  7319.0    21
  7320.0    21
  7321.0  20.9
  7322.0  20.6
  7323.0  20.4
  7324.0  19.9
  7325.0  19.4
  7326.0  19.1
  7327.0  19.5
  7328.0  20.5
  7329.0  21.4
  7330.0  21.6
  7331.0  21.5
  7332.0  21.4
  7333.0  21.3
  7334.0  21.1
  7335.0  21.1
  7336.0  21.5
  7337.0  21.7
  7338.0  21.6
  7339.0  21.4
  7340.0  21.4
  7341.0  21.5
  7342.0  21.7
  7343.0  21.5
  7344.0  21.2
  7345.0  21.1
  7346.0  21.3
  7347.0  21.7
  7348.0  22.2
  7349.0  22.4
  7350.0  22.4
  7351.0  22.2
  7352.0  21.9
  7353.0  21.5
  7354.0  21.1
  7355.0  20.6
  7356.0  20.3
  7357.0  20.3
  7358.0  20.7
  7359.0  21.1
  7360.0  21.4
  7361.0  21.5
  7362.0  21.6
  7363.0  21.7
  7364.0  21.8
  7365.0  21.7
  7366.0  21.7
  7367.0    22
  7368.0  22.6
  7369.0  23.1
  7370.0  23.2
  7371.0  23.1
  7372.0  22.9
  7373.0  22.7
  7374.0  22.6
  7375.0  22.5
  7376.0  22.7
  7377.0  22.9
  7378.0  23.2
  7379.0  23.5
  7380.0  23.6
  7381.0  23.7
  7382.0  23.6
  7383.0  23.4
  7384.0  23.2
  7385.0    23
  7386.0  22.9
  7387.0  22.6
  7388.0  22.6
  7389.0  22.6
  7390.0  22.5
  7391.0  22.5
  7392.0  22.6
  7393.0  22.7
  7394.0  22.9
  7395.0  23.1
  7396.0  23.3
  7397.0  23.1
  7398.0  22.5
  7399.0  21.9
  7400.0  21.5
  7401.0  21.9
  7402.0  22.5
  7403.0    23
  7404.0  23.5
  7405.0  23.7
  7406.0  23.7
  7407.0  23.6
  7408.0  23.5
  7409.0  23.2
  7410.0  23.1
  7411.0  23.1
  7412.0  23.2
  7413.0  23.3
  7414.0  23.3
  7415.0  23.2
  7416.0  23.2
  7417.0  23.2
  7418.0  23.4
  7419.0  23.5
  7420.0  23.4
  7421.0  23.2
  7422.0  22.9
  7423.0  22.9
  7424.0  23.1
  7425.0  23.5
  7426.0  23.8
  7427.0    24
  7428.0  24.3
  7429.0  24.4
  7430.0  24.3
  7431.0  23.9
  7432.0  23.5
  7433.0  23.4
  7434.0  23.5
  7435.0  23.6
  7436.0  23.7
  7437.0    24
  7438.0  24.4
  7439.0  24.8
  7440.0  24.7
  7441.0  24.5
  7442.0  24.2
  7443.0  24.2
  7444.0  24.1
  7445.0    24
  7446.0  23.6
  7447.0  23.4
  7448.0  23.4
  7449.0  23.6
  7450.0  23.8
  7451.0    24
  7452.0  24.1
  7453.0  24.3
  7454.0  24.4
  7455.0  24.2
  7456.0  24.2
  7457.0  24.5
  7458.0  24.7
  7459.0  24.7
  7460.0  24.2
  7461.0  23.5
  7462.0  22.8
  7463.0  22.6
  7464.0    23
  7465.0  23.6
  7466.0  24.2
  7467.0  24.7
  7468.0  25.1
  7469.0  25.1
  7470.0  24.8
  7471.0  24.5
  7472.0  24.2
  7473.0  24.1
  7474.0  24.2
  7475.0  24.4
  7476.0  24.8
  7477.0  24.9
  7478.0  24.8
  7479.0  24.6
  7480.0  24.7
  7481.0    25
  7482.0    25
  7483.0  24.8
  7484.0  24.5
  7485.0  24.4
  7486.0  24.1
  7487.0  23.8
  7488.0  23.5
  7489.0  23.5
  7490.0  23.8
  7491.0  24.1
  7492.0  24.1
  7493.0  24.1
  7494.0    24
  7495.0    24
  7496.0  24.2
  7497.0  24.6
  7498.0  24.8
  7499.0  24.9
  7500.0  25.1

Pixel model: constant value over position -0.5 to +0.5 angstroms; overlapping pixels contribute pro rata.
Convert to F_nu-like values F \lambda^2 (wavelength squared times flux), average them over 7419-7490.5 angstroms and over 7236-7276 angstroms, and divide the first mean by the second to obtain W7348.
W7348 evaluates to 1.4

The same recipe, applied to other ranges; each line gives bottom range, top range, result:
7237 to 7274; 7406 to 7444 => 1.41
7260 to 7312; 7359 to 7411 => 1.24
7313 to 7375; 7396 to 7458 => 1.13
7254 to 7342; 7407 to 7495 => 1.28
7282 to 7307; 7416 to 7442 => 1.28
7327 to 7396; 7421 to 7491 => 1.12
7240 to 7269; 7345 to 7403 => 1.30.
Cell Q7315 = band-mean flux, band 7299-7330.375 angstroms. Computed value 20.2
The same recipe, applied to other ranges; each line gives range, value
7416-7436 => 23.6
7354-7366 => 21.2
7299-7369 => 20.9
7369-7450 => 23.3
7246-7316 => 18.8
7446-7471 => 24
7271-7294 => 18.4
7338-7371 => 21.6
